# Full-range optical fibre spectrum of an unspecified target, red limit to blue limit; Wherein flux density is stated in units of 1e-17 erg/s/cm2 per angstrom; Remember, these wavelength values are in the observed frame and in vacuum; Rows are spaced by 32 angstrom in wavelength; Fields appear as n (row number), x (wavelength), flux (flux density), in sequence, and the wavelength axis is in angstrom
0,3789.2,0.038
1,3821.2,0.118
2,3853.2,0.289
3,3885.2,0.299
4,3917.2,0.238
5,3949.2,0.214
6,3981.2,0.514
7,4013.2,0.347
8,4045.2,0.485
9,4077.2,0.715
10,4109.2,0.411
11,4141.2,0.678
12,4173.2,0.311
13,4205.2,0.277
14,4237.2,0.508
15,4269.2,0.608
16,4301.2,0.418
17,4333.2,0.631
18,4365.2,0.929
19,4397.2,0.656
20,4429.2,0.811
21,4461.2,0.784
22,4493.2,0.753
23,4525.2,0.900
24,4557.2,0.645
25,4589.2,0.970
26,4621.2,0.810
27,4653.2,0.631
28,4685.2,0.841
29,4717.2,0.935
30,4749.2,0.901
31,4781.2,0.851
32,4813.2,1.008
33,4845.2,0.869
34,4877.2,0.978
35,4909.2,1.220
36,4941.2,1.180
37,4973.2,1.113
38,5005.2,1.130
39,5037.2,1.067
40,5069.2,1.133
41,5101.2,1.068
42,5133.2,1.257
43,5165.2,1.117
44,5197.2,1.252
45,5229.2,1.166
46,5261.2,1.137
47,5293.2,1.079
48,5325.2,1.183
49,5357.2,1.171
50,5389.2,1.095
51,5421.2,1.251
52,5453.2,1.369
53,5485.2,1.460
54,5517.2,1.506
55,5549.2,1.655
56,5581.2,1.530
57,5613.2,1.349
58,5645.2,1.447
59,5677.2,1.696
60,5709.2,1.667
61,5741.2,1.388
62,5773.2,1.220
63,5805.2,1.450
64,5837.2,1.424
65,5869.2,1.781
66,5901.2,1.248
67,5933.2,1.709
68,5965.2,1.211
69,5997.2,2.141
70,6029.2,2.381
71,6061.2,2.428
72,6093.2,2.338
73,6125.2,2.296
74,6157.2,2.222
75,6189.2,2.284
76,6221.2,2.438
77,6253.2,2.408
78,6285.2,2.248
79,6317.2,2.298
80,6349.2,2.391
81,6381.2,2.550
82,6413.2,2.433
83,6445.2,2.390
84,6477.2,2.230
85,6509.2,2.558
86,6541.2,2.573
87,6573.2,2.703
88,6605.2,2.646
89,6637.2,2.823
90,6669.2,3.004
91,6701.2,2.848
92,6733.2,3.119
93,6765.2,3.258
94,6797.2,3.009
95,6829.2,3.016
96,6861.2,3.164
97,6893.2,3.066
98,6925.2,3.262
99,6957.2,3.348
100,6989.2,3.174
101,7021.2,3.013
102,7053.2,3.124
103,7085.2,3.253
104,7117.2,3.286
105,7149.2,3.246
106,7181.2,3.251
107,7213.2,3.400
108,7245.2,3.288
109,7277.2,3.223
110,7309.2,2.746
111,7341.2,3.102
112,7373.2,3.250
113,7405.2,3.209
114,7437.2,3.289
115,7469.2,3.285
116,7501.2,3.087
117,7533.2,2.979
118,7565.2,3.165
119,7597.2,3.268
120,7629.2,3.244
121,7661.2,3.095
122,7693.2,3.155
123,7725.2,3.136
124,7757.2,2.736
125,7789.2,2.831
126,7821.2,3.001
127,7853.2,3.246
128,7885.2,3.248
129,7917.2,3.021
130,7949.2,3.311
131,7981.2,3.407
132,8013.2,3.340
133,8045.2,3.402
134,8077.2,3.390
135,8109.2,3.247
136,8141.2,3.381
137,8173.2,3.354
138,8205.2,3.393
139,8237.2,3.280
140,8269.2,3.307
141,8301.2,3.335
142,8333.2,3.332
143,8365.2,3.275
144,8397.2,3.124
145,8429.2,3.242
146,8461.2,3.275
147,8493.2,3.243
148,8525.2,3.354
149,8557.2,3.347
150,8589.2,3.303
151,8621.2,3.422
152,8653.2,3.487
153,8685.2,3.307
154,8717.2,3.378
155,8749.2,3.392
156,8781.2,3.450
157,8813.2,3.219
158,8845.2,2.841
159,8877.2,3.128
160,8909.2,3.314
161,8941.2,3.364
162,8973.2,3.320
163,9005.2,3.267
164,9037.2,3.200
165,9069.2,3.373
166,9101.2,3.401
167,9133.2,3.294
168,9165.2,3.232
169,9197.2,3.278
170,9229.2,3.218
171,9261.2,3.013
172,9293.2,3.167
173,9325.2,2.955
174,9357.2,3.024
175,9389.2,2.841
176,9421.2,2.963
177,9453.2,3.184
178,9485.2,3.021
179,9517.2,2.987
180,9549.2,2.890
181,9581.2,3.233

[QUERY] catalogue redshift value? 0.50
